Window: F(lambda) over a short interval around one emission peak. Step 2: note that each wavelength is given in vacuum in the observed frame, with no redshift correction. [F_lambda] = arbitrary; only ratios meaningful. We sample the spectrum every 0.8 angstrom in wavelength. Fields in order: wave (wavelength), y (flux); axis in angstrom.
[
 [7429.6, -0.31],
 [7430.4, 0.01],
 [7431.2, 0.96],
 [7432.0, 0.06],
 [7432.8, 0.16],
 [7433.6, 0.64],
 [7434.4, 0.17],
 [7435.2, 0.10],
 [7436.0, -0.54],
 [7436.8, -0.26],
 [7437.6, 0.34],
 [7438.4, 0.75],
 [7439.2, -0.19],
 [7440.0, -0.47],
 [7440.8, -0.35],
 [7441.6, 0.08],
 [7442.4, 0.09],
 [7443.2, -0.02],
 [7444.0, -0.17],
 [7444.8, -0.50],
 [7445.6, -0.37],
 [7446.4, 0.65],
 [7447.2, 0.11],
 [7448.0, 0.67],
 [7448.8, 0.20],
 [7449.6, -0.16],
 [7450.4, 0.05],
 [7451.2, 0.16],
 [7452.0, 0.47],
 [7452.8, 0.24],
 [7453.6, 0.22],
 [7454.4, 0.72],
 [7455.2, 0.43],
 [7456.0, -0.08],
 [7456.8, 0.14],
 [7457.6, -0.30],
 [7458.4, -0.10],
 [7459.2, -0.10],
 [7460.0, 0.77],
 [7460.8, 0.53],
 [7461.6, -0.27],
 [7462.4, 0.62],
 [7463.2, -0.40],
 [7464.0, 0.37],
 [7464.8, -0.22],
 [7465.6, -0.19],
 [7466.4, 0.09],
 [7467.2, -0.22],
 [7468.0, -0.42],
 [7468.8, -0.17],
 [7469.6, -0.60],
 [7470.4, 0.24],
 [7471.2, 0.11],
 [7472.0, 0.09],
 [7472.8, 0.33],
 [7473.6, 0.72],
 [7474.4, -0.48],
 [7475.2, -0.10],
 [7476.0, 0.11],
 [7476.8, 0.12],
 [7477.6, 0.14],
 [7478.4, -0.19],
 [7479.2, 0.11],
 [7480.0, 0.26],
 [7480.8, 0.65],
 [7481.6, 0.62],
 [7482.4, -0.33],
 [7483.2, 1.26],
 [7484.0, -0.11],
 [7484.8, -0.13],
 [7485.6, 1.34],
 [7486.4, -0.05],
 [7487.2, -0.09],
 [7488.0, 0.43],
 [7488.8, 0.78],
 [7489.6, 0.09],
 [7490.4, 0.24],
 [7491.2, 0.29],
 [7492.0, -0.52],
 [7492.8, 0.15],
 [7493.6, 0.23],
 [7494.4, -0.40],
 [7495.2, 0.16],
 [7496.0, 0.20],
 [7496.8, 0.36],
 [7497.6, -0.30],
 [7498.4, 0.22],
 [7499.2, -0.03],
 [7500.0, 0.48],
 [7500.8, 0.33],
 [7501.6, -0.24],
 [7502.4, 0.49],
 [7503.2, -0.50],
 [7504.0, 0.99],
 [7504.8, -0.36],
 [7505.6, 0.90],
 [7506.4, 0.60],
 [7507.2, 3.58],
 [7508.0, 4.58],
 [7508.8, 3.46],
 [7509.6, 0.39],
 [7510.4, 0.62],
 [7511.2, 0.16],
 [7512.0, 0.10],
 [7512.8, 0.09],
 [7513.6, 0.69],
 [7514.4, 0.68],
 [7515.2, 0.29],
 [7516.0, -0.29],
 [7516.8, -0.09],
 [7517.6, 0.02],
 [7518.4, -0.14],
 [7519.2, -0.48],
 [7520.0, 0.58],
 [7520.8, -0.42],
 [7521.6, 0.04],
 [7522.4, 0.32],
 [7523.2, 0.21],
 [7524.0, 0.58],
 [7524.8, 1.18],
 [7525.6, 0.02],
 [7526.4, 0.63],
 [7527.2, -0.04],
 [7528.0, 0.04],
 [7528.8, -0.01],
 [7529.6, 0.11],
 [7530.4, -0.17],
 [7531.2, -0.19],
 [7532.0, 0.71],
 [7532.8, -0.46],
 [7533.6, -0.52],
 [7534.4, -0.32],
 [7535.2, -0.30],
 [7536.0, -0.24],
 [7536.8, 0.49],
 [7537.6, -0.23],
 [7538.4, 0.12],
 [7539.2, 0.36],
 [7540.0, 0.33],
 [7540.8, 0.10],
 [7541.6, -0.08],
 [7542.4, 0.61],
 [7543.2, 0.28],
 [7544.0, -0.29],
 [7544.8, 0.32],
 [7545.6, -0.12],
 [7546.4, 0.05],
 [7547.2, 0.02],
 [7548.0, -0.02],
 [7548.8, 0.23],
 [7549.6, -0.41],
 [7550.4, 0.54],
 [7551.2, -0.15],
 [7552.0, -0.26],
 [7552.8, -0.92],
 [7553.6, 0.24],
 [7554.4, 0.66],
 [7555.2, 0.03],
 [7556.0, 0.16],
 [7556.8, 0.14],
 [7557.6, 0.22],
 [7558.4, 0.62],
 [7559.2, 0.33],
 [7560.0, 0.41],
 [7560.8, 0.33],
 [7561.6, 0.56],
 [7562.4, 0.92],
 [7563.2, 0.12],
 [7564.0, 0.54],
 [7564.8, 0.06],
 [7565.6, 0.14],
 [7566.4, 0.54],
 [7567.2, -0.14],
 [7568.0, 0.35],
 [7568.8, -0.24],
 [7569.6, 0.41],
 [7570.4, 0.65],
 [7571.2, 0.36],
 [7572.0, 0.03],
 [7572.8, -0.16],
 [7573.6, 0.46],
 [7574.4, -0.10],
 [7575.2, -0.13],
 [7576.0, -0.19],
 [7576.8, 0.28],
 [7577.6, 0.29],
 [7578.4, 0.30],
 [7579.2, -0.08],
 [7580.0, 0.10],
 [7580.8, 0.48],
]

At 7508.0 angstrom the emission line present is Halpha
